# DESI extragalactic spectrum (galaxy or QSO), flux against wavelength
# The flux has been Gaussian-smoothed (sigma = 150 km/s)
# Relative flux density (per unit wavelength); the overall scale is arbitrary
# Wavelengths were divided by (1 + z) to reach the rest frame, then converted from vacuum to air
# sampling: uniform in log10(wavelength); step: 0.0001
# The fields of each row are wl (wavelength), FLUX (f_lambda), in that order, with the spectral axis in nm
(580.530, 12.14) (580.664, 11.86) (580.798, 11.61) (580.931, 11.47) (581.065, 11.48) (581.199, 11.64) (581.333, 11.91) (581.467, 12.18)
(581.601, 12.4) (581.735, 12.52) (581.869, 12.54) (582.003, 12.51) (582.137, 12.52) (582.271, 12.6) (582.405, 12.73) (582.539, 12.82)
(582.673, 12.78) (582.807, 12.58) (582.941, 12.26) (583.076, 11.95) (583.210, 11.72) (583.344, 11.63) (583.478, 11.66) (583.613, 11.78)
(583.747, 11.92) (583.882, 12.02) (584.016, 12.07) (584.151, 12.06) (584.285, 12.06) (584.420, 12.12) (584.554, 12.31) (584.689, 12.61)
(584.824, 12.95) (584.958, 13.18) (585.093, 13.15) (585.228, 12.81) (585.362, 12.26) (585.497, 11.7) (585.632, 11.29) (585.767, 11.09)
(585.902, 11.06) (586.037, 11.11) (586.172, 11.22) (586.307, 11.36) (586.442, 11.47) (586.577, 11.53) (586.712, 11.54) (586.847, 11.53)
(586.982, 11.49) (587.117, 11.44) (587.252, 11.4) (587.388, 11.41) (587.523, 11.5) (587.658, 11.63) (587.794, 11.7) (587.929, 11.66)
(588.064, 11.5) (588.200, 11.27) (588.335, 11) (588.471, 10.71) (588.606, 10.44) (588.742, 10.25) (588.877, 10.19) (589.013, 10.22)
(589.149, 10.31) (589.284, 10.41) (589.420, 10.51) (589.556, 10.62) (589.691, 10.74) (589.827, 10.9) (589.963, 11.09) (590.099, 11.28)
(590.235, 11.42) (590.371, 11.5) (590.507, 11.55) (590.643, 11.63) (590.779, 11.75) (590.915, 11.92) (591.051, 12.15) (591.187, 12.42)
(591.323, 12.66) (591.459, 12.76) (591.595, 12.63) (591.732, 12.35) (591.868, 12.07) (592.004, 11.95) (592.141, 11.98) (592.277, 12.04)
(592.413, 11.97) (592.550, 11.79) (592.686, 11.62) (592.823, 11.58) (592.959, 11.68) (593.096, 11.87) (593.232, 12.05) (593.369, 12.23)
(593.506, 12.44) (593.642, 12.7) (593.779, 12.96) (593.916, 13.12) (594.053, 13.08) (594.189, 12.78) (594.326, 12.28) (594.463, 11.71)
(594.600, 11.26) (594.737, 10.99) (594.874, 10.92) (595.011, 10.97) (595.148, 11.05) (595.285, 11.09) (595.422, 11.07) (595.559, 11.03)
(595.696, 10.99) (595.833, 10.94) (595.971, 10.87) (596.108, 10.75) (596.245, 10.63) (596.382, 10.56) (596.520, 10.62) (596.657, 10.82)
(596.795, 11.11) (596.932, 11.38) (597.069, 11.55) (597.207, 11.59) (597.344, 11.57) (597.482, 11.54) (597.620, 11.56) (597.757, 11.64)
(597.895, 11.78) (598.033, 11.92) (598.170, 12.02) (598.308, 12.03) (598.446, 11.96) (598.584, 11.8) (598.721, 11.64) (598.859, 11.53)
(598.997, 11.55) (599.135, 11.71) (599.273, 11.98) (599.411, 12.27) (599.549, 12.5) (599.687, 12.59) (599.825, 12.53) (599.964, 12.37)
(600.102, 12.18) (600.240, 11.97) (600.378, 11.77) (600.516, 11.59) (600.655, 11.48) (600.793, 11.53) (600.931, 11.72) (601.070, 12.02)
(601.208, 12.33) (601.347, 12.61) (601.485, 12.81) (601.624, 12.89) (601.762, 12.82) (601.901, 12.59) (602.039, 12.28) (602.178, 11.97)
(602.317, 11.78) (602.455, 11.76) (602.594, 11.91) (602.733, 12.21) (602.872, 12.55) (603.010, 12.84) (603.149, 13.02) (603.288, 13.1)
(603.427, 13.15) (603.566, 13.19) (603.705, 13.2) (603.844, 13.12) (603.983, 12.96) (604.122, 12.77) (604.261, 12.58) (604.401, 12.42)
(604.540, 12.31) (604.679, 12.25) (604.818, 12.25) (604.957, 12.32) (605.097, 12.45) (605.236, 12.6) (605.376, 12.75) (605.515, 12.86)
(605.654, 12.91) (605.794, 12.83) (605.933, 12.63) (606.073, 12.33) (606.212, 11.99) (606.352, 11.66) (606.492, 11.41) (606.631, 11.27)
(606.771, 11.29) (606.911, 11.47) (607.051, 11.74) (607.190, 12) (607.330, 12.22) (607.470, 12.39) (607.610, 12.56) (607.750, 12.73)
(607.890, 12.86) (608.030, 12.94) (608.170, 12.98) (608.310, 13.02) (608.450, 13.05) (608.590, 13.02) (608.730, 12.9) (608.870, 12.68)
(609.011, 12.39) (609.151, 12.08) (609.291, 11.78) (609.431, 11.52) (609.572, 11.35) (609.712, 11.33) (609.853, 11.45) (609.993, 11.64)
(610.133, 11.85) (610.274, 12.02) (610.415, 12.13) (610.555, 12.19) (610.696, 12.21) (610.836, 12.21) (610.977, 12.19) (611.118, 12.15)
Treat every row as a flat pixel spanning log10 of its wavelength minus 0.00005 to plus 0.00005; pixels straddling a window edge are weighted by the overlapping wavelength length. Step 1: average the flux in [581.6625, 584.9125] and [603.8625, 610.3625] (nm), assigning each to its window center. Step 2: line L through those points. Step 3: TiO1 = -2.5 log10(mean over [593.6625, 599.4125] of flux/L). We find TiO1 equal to 0.07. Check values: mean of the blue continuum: 12.3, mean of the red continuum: 12.3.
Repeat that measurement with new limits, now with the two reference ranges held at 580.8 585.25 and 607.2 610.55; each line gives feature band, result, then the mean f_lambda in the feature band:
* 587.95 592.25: 0.08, 11.4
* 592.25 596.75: 0.06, 11.6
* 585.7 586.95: 0.09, 11.3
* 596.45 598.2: 0.07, 11.5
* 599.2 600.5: 0.01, 12.2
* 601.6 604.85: -0.03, 12.6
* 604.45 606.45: -0.01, 12.4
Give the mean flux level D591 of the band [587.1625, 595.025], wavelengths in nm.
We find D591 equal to 11.6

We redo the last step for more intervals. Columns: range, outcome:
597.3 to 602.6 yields 12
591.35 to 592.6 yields 12.2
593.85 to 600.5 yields 11.6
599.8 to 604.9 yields 12.4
